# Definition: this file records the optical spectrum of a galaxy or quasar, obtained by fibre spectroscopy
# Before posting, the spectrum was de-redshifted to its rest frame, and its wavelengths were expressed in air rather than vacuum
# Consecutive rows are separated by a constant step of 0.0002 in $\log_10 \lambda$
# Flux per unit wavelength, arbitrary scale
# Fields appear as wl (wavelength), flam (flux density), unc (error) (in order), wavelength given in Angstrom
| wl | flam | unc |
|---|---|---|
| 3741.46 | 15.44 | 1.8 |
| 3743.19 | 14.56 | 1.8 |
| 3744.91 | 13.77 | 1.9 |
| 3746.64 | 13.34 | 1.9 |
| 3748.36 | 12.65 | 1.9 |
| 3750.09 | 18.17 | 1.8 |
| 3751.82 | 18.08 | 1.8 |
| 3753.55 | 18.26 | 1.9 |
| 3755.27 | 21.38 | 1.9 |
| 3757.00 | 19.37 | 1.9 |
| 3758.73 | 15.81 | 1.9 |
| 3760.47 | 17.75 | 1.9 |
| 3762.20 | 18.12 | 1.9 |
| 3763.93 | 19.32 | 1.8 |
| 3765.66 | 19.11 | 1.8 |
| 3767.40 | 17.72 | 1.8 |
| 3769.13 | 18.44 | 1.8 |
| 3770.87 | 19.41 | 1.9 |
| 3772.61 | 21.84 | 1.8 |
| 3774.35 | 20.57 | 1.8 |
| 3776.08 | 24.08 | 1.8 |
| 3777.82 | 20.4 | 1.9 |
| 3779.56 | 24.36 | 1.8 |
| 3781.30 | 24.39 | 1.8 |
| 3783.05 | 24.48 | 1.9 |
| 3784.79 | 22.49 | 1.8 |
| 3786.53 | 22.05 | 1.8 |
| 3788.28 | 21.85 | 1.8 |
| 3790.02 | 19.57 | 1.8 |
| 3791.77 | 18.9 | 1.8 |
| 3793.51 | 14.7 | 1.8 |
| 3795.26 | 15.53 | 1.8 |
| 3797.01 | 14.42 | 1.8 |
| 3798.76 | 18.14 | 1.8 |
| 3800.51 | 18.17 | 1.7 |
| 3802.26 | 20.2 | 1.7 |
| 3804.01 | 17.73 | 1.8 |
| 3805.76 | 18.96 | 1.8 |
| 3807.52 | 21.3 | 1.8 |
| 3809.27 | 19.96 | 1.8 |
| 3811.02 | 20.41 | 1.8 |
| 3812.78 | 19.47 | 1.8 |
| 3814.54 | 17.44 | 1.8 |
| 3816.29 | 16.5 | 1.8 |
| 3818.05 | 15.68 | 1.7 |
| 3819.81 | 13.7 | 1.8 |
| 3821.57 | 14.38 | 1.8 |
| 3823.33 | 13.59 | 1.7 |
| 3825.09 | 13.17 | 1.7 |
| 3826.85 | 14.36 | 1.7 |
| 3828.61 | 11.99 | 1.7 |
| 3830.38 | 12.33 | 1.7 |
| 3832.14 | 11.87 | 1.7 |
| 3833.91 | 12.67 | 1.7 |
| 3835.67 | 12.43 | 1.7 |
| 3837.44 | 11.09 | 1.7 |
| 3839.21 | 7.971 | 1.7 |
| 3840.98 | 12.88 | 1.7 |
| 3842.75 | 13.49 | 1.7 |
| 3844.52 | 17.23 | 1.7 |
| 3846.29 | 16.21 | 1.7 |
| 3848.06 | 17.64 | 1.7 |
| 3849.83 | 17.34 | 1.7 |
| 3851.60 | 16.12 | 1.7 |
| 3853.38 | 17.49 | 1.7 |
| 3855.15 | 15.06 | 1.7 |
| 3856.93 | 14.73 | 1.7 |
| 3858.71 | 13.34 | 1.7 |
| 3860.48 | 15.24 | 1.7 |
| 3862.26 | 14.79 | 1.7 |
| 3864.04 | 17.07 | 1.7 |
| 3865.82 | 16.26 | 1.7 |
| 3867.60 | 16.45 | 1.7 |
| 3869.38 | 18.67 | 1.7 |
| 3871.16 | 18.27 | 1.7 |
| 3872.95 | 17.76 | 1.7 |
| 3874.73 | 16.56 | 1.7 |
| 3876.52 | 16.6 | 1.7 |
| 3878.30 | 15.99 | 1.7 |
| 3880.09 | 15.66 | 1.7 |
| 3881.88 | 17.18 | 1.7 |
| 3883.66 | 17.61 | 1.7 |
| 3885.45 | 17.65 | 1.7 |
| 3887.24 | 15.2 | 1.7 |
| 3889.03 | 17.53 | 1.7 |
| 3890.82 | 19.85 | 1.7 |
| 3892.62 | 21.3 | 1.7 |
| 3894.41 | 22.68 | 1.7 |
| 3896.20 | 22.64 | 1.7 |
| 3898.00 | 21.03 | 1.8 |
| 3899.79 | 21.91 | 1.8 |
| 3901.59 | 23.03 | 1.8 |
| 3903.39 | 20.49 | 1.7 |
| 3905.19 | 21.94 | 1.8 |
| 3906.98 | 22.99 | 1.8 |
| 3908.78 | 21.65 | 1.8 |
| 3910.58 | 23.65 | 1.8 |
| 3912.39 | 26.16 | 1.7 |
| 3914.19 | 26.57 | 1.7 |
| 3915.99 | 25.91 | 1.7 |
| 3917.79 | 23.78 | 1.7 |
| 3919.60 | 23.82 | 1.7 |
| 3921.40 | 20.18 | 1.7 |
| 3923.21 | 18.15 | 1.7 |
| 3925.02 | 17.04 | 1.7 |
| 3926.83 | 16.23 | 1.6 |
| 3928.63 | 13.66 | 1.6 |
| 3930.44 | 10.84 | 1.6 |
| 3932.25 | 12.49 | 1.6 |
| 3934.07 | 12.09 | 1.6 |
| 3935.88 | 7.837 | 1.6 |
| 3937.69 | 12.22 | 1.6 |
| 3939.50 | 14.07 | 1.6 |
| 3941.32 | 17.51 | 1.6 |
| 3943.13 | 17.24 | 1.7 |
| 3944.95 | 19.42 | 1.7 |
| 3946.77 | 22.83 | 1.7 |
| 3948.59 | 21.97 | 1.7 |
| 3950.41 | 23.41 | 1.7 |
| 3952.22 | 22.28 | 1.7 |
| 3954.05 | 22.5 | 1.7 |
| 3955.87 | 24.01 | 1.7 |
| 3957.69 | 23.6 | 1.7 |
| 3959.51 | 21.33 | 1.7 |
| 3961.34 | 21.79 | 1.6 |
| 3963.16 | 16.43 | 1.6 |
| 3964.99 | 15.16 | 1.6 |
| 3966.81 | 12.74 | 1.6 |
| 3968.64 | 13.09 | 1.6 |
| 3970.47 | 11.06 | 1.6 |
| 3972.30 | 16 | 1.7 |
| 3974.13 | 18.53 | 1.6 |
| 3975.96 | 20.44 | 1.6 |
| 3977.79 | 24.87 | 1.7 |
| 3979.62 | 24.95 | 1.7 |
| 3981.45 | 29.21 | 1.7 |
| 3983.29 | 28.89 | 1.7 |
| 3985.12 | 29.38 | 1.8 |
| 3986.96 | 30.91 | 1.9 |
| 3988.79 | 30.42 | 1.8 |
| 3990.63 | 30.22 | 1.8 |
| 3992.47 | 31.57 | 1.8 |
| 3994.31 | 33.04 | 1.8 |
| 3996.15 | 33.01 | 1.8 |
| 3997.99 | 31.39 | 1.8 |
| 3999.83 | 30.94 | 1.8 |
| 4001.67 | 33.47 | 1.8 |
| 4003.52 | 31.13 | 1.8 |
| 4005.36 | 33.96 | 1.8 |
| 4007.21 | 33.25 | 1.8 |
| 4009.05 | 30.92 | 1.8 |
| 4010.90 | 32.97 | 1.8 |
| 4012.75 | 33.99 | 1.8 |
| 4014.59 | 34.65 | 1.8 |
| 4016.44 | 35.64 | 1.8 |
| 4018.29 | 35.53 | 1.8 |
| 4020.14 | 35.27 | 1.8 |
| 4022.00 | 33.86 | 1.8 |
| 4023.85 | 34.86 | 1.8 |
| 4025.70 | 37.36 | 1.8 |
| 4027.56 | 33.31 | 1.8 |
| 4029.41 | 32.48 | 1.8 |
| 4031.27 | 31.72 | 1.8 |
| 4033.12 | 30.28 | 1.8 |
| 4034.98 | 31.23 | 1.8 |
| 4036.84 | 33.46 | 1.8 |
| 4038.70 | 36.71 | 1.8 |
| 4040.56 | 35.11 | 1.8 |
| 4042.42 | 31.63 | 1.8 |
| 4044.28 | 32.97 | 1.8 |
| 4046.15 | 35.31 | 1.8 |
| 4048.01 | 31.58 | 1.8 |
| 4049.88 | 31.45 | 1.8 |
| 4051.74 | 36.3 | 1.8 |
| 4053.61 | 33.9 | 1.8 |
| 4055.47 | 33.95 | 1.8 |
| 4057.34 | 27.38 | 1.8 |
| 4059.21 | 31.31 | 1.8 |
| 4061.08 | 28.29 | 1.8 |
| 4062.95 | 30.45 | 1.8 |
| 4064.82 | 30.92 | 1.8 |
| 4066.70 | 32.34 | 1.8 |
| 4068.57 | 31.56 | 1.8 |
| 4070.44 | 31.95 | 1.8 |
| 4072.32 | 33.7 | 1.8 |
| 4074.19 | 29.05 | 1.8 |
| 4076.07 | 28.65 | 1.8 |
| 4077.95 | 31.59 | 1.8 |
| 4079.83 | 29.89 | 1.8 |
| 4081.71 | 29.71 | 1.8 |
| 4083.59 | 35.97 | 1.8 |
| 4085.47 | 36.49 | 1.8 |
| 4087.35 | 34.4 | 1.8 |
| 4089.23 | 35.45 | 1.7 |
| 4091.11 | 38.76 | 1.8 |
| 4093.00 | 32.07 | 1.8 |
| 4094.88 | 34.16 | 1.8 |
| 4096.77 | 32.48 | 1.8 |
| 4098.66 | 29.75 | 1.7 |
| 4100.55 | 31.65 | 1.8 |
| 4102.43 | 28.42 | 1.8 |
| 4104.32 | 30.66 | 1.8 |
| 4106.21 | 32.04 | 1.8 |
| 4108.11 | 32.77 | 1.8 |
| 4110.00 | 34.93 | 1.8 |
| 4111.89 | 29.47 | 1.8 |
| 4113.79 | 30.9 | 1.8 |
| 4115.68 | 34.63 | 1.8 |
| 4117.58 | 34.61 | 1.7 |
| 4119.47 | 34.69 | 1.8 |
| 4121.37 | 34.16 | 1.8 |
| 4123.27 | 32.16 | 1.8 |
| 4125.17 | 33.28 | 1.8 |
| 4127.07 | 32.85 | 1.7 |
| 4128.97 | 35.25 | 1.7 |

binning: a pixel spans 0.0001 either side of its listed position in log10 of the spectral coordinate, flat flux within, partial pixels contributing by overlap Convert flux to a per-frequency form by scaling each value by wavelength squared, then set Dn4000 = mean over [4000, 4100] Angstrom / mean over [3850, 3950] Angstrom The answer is 1.94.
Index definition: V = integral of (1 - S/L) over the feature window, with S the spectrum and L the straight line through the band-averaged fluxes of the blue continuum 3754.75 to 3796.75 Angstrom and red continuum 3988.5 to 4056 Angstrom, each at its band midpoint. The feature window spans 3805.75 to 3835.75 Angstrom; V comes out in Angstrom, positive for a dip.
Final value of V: 9.08 Angstrom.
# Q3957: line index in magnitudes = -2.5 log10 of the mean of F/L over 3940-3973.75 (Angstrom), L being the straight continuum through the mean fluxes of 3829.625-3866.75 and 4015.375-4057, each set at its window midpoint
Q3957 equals 0.32 mag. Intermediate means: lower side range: 14.5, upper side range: 33.7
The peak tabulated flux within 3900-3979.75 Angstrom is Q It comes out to 26.57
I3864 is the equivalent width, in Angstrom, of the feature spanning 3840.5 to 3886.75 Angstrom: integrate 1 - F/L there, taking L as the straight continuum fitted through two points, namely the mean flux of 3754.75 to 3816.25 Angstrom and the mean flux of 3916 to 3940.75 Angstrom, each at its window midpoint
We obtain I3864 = 3.39 Angstrom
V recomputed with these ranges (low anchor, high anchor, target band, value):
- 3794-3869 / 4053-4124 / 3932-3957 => 5.41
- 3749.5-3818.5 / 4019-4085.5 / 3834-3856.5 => 7.93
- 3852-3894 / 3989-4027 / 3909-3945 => 7.96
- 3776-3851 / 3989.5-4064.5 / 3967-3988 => 5.10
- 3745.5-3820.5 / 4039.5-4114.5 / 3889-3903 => 1.51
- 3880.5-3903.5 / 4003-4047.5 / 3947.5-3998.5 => 8.58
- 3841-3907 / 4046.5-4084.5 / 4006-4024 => -3.96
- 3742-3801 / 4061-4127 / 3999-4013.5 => -1.95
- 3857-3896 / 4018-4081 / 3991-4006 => -2.27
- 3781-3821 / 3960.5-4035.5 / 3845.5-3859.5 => 3.51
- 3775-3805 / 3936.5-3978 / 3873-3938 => 0.51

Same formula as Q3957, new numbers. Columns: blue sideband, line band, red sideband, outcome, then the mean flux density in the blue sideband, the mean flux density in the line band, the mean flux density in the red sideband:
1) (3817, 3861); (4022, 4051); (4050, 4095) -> -0.13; 14.1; 33.3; 32.4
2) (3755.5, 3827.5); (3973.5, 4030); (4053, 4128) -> -0.11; 18.8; 31.4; 32.3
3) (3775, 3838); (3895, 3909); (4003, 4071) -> 0.09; 17.6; 22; 33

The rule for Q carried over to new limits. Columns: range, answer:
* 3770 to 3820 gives 24.48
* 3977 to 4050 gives 37.36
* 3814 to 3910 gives 23.03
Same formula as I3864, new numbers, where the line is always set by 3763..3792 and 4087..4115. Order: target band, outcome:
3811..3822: 2.88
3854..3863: 3.48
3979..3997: -1.06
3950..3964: 2.83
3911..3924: 1.25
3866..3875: 2.55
